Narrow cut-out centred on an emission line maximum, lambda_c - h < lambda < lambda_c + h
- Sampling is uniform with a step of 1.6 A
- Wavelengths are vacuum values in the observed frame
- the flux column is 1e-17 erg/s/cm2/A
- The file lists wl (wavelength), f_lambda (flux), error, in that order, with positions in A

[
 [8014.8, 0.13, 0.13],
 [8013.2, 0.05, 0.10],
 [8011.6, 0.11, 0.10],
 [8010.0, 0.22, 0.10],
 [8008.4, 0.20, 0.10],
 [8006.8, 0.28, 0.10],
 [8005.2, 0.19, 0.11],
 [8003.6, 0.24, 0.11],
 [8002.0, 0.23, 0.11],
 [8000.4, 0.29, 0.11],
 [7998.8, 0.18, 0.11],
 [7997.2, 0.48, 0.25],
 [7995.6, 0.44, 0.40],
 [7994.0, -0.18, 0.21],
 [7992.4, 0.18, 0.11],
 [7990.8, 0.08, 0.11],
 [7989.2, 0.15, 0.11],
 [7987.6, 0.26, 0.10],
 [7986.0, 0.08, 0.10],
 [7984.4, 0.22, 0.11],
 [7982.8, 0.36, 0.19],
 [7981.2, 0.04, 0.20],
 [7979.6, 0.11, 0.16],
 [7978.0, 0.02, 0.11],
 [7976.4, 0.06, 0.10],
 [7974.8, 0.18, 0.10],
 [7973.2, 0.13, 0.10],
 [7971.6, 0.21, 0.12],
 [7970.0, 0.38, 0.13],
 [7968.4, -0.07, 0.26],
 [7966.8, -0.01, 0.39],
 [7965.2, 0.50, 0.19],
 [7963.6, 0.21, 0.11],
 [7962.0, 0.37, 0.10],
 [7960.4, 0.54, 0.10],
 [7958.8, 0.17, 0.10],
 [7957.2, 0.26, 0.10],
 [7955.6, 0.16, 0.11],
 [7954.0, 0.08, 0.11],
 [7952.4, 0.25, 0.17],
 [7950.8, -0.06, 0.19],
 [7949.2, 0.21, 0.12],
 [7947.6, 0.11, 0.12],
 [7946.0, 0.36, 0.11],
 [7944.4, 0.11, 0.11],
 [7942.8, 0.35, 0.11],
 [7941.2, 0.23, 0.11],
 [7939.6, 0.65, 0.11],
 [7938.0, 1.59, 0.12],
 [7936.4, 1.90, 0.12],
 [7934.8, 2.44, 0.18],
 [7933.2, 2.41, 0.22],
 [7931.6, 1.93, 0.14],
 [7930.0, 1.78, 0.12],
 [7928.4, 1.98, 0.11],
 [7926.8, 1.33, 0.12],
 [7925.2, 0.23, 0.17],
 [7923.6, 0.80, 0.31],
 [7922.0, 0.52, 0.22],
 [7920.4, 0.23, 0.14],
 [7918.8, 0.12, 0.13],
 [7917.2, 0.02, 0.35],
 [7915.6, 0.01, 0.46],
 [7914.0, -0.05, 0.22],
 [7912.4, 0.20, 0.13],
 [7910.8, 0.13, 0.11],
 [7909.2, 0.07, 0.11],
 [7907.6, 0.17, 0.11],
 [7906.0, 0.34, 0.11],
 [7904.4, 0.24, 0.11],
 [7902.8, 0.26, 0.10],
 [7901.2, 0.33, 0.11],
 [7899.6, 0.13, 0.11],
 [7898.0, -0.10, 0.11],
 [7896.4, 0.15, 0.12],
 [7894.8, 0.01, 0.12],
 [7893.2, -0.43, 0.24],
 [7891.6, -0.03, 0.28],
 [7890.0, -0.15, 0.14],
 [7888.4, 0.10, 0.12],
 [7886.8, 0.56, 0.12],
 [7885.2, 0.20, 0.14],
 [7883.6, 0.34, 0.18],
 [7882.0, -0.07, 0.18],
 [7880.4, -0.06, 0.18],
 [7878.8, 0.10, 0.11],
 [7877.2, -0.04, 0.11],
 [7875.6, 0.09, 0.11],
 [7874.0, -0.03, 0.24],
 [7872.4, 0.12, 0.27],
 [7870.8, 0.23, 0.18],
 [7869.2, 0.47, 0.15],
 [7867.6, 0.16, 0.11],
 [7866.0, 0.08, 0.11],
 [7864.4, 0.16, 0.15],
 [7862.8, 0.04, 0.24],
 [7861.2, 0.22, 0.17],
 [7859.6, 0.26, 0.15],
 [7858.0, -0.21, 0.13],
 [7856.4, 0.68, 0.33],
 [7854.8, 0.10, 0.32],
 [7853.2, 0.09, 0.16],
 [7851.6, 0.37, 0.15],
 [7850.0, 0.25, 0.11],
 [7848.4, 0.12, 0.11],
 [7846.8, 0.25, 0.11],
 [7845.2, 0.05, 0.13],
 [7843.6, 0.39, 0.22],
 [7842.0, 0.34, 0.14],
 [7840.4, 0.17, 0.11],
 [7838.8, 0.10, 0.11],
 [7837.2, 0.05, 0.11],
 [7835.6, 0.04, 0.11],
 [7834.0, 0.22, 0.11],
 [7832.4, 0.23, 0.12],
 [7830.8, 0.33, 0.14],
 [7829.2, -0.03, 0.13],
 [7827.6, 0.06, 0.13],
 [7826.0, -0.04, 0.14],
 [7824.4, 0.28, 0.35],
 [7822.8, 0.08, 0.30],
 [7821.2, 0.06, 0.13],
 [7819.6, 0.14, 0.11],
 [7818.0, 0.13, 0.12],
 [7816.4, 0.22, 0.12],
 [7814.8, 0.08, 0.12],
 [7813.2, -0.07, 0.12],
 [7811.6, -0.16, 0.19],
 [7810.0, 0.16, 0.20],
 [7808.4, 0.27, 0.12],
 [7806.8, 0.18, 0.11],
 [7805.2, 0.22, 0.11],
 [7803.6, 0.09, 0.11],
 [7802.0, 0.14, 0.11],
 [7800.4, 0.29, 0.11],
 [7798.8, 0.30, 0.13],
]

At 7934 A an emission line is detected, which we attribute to [O II] 3727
